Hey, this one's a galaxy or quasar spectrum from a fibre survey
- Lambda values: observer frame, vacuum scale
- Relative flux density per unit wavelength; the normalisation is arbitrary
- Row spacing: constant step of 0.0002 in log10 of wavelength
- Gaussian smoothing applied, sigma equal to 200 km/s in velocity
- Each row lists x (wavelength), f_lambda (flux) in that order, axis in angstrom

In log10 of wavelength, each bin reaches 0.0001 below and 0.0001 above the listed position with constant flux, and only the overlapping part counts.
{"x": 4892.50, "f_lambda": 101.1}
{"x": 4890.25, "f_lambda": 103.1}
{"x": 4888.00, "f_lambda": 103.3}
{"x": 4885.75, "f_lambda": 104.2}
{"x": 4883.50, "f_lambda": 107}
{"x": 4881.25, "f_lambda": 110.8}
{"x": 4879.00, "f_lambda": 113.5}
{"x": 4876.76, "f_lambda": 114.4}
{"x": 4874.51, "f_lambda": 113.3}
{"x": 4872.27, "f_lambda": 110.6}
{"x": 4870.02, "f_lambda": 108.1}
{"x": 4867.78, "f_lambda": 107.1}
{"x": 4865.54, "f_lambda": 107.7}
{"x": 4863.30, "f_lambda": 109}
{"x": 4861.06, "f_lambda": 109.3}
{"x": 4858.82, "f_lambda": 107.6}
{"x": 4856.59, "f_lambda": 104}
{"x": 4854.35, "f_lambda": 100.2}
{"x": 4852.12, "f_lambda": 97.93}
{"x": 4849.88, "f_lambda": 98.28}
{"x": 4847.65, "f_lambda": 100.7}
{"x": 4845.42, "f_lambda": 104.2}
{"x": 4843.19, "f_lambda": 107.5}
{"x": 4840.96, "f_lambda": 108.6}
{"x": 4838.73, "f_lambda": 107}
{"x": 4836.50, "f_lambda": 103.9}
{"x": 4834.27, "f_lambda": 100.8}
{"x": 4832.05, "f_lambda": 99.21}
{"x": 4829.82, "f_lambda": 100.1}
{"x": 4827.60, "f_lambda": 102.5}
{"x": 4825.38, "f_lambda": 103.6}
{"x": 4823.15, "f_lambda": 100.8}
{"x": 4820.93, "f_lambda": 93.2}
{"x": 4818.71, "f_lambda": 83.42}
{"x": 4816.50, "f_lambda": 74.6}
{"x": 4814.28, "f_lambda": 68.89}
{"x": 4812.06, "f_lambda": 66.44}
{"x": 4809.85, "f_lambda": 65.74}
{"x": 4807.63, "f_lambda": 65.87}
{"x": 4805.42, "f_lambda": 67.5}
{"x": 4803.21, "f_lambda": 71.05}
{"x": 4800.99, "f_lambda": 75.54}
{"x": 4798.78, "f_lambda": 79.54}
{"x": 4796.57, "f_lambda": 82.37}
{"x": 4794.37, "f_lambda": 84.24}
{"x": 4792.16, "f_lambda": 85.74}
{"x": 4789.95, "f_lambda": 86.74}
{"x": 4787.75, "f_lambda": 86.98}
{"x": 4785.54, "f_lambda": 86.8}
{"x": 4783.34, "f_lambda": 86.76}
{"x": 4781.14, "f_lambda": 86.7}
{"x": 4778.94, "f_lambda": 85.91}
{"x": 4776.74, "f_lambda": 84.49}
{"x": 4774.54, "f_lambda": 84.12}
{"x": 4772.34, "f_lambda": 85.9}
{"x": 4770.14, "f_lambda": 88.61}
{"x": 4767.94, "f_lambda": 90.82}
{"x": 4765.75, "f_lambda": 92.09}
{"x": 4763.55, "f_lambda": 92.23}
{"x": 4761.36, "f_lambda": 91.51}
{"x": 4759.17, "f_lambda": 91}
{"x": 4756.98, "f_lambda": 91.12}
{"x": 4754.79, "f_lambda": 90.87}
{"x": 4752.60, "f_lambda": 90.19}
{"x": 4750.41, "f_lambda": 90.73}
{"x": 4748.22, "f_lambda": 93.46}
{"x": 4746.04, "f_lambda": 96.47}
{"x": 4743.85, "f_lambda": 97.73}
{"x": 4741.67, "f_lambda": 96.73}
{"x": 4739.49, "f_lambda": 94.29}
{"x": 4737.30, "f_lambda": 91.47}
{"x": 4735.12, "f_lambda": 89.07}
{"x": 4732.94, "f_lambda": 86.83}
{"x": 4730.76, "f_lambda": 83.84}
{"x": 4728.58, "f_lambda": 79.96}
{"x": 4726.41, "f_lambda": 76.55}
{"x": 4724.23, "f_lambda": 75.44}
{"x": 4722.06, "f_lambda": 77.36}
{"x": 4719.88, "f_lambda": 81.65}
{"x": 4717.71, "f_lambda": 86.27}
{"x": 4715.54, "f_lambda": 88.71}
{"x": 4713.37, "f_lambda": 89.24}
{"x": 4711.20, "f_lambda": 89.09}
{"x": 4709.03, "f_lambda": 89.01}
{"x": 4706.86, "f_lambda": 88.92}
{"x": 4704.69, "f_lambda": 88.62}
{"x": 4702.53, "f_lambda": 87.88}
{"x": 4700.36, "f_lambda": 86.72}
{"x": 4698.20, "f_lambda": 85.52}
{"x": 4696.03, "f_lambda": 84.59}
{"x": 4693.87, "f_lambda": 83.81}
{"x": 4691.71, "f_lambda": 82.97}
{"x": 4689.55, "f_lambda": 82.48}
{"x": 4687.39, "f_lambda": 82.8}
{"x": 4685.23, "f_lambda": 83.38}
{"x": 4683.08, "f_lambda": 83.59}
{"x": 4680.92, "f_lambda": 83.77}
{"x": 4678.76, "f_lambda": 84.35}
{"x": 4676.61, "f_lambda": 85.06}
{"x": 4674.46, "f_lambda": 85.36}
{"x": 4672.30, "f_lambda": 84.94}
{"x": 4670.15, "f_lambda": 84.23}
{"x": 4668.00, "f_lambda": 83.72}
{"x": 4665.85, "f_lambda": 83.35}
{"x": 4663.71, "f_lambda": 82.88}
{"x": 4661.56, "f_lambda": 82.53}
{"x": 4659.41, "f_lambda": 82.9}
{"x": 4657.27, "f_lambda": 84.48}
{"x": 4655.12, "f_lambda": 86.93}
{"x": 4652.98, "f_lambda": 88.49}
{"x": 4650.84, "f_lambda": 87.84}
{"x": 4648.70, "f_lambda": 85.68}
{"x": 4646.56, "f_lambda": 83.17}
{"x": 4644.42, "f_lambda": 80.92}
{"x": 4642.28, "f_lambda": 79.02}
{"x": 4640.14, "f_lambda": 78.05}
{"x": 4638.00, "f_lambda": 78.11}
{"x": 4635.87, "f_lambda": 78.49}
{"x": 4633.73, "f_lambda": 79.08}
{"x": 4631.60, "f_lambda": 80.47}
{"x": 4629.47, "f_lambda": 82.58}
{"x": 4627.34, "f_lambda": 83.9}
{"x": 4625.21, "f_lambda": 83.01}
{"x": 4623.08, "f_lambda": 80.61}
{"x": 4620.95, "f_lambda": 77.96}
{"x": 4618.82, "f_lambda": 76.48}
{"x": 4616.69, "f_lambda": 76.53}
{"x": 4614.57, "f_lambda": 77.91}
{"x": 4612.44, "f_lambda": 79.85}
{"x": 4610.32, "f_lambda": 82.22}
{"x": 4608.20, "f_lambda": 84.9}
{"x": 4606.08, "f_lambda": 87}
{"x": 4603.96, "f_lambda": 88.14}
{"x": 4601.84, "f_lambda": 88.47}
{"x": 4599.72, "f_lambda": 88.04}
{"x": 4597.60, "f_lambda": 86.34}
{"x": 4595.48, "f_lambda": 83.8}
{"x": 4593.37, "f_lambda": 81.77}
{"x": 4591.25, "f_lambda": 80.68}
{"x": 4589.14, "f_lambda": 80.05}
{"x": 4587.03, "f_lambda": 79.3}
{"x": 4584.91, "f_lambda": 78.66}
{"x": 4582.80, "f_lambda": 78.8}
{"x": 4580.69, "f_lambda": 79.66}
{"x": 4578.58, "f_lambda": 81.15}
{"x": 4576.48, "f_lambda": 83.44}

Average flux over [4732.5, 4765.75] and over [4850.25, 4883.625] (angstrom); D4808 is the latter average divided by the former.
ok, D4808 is 1.2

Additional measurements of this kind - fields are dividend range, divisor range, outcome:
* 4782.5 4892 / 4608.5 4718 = 1.15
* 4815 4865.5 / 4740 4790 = 1.12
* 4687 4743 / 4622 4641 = 1.07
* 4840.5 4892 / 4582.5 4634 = 1.30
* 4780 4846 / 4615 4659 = 1.08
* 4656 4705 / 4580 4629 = 1.03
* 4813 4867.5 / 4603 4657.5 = 1.22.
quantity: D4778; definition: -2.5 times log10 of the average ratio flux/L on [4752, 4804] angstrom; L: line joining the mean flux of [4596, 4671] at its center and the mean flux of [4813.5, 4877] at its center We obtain 0.11 mag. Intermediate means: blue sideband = 82.7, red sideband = 102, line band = 86.3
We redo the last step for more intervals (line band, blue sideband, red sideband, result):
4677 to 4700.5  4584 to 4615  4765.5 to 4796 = 0.013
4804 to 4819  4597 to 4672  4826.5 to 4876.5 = 0.402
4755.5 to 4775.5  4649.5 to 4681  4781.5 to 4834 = -0.072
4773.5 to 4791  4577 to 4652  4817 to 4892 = 0.134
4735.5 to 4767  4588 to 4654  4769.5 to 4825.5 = -0.138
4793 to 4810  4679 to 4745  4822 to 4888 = 0.298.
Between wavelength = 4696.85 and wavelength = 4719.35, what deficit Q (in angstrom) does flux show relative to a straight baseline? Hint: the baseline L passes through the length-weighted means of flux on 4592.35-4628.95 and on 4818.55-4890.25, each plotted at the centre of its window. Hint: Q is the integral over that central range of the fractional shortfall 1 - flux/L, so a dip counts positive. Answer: 0.9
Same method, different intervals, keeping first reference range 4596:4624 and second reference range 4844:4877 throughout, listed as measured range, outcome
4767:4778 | 1.2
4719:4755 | 2.6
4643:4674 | 1.0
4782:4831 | 8.9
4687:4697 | 0.8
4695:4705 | 0.5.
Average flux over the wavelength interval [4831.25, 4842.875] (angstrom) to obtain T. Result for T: 104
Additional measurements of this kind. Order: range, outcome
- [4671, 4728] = 84.5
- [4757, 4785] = 88.4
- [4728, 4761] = 91.1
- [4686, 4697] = 83.3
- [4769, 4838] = 85.2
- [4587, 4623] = 82.4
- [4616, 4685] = 82.5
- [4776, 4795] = 86.1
